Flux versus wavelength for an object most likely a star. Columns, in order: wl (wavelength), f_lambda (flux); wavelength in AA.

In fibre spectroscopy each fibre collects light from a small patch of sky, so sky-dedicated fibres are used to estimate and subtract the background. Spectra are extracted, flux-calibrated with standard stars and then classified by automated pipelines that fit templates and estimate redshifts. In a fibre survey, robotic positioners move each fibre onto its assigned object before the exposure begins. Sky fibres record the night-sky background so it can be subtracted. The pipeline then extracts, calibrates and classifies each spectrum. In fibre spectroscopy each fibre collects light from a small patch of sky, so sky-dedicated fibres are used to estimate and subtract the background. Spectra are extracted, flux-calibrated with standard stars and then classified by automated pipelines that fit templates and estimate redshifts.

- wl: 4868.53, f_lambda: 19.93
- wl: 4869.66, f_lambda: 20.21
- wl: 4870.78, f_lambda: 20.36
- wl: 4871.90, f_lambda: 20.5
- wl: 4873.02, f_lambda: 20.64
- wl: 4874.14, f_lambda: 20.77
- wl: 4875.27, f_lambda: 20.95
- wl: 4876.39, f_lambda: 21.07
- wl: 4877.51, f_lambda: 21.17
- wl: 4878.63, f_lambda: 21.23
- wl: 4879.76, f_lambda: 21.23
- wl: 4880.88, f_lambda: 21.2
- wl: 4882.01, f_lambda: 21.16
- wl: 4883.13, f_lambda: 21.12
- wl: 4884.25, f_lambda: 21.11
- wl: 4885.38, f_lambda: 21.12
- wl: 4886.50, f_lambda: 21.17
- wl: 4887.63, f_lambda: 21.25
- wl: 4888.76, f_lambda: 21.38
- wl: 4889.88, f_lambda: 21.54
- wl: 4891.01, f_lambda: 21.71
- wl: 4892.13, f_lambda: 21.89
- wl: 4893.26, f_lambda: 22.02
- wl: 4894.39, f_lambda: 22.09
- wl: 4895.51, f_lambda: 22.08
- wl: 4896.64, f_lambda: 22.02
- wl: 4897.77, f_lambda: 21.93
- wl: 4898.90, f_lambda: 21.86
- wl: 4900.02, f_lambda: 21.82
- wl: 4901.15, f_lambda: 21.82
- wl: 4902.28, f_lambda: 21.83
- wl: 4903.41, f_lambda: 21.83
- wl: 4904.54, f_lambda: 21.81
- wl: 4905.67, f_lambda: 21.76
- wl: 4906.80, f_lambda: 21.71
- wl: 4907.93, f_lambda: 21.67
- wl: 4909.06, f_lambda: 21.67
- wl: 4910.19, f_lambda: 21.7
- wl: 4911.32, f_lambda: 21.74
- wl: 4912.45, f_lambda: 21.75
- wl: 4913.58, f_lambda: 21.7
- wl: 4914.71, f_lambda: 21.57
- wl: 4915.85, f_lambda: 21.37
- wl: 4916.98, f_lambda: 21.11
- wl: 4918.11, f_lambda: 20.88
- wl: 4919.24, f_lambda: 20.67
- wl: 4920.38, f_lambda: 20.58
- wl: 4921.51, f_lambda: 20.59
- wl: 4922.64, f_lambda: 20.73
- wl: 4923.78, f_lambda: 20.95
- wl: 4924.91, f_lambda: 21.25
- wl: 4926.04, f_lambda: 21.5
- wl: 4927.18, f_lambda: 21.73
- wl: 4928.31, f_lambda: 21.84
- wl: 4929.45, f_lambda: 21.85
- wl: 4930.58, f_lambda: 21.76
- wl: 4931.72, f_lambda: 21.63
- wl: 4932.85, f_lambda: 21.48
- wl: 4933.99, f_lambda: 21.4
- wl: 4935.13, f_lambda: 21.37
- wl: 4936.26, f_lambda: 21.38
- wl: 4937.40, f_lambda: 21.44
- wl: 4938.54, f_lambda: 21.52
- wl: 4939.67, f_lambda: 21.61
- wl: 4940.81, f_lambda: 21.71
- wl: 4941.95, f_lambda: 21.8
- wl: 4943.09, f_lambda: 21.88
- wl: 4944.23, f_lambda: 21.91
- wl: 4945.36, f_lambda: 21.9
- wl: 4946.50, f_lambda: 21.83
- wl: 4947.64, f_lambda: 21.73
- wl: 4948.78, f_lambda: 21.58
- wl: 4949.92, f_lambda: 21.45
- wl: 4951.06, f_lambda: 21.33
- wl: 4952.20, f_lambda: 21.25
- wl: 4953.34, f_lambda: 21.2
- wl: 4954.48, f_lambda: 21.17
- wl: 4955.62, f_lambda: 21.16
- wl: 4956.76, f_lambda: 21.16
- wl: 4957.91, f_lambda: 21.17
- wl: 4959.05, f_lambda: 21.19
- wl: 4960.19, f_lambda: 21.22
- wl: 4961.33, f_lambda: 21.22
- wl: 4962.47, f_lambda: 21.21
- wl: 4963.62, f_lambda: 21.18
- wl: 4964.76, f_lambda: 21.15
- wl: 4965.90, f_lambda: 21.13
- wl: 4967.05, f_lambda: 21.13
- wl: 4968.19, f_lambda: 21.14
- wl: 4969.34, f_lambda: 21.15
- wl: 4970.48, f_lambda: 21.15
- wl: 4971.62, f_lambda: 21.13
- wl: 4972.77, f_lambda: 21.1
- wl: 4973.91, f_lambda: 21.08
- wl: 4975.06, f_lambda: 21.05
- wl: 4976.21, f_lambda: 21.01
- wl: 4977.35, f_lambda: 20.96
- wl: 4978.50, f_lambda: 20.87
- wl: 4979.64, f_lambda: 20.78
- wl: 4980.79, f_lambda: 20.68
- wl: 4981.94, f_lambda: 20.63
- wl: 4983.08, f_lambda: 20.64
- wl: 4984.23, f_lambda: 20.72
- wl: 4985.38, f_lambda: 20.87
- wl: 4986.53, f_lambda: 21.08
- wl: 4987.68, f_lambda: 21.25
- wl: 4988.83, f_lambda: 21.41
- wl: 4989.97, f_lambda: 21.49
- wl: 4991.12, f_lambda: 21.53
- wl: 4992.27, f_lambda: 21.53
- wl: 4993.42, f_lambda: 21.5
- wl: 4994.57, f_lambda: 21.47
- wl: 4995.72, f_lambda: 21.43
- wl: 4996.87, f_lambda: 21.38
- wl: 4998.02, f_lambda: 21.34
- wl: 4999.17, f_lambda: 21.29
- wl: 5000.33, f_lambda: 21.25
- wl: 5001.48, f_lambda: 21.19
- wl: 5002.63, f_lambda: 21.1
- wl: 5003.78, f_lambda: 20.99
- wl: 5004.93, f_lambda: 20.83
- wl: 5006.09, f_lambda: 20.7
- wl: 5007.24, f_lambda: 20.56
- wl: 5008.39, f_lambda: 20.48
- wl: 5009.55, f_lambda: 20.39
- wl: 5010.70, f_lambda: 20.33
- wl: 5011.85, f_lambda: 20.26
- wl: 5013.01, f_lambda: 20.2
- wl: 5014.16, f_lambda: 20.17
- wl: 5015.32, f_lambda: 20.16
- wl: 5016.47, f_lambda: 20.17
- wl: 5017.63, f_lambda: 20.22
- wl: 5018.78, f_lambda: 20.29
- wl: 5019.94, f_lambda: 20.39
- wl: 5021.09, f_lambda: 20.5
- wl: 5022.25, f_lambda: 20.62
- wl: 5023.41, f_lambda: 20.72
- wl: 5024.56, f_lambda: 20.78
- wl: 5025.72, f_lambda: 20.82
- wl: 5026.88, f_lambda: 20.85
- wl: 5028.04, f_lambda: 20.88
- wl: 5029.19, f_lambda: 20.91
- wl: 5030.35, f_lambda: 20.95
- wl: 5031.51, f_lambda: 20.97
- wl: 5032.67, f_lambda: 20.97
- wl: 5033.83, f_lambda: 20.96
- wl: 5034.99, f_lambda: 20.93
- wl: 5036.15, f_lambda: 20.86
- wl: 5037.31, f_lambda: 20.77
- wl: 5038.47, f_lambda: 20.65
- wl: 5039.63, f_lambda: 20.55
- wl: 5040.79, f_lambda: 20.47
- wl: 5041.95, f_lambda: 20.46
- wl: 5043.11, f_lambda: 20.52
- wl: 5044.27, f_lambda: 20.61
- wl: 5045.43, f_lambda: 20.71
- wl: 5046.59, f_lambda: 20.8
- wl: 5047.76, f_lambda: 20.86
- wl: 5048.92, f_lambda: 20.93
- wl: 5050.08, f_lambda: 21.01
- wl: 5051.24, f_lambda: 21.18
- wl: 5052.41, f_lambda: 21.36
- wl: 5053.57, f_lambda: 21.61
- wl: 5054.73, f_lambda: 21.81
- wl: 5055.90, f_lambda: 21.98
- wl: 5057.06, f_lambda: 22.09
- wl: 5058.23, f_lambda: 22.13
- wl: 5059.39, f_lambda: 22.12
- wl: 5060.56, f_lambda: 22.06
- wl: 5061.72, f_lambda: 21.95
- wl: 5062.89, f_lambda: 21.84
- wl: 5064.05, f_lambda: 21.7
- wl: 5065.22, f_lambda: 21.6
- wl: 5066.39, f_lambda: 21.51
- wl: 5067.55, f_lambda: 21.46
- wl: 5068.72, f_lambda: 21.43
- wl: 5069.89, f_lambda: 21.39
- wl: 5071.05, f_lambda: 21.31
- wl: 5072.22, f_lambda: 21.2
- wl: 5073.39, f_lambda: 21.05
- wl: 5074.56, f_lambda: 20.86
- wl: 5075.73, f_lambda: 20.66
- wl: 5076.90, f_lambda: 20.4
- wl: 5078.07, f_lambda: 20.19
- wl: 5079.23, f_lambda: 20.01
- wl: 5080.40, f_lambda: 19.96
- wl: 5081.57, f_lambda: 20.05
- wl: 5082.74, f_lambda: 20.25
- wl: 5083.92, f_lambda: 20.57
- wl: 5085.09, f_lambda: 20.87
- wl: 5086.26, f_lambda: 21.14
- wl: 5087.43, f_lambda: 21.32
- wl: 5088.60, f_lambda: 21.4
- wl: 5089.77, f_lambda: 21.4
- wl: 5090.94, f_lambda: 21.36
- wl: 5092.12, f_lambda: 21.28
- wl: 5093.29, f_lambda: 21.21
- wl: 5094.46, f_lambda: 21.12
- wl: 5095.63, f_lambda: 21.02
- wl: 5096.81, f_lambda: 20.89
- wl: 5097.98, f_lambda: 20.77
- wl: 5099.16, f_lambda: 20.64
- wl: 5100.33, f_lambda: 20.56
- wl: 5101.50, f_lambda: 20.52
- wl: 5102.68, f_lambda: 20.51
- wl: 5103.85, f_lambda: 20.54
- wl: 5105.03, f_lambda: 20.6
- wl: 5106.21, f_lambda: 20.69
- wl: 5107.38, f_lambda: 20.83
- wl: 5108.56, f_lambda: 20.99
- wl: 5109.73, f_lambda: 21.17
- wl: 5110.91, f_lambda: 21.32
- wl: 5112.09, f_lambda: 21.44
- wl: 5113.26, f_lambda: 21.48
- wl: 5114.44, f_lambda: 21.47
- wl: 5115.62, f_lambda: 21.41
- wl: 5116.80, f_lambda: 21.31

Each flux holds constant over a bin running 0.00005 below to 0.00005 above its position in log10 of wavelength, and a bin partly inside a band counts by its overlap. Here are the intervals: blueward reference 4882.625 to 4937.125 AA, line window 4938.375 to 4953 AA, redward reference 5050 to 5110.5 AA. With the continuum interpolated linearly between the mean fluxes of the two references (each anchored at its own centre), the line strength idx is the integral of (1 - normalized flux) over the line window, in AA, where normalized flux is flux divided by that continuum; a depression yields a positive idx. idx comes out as -0.2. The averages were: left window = 21.5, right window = 21.1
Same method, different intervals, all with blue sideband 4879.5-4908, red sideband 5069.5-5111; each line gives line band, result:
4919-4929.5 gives 0.17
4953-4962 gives 0.08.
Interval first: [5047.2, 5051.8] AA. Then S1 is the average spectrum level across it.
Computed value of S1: 21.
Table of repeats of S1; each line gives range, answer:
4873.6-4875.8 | 20.8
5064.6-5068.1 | 21.5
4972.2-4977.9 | 21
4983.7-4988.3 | 21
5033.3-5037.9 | 20.9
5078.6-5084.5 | 20.2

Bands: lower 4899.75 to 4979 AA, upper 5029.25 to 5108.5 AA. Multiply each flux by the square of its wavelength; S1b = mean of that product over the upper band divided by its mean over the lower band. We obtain 1.04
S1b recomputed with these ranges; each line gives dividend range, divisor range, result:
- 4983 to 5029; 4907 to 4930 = 1.01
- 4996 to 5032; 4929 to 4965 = 0.99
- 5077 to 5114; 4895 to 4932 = 1.04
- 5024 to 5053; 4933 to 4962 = 1.01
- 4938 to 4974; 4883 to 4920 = 1.01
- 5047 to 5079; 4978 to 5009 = 1.04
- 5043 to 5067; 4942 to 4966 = 1.04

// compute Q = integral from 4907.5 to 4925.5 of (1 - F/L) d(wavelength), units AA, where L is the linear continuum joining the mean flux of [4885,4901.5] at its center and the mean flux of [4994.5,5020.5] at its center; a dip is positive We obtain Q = 0.2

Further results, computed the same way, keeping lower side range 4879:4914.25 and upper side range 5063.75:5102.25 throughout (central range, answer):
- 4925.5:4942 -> -0.08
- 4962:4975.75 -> 0.15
